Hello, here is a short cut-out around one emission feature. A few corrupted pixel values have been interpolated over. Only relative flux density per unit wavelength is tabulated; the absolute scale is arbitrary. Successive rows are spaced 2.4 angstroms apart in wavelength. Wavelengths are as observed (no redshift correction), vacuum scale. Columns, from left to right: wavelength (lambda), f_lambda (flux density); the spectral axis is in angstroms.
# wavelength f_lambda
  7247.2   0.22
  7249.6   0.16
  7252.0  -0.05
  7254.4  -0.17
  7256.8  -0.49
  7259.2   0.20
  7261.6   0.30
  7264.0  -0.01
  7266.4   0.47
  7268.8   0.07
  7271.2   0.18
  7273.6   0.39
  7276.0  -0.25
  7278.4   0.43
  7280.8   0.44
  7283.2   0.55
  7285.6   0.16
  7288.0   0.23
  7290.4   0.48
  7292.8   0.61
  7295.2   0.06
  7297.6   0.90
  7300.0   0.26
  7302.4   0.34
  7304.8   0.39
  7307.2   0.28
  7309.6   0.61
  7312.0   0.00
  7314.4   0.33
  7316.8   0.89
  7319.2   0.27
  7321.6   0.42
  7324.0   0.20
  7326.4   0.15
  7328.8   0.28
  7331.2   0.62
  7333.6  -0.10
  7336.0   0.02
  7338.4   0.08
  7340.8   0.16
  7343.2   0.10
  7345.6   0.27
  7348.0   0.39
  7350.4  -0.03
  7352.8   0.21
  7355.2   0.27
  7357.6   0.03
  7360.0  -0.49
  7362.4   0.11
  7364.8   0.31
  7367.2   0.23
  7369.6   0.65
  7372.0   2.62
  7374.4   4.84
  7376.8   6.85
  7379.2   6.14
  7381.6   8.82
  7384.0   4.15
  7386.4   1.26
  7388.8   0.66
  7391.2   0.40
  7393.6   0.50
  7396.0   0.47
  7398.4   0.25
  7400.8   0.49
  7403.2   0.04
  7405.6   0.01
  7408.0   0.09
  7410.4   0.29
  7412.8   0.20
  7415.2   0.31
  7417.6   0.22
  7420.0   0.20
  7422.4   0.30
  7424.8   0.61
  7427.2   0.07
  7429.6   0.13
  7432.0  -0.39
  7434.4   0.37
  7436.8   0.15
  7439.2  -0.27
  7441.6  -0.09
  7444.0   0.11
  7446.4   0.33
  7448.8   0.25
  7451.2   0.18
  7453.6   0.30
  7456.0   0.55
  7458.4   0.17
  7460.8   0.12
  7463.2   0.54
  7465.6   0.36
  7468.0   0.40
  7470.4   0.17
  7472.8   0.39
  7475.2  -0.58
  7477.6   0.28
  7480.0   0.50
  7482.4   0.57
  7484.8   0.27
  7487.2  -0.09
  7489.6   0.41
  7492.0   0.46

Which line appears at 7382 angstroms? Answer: [O II] 3727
